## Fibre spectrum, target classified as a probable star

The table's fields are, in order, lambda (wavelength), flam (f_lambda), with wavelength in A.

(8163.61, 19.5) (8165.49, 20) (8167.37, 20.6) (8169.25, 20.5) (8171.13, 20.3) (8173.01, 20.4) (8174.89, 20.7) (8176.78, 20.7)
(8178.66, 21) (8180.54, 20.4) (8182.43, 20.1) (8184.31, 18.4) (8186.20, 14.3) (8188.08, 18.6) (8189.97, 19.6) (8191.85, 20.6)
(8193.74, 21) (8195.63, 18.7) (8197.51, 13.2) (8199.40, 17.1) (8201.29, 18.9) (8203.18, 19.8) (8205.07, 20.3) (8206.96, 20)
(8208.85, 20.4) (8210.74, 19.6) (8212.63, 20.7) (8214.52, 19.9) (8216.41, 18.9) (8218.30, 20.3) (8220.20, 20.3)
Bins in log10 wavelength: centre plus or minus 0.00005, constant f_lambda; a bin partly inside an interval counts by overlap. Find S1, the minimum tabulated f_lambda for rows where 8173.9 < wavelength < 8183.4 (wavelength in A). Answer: 20.1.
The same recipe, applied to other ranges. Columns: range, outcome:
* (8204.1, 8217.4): 18.9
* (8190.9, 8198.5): 13.2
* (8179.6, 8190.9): 14.3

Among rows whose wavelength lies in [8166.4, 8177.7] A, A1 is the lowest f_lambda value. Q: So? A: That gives 20.3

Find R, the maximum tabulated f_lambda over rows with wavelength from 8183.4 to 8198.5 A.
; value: 21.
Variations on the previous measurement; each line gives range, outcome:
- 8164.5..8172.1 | 20.6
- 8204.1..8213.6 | 20.7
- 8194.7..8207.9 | 20.3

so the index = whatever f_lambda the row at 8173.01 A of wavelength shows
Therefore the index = 20.4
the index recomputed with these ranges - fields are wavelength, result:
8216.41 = 18.9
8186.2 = 14.3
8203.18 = 19.8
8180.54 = 20.4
